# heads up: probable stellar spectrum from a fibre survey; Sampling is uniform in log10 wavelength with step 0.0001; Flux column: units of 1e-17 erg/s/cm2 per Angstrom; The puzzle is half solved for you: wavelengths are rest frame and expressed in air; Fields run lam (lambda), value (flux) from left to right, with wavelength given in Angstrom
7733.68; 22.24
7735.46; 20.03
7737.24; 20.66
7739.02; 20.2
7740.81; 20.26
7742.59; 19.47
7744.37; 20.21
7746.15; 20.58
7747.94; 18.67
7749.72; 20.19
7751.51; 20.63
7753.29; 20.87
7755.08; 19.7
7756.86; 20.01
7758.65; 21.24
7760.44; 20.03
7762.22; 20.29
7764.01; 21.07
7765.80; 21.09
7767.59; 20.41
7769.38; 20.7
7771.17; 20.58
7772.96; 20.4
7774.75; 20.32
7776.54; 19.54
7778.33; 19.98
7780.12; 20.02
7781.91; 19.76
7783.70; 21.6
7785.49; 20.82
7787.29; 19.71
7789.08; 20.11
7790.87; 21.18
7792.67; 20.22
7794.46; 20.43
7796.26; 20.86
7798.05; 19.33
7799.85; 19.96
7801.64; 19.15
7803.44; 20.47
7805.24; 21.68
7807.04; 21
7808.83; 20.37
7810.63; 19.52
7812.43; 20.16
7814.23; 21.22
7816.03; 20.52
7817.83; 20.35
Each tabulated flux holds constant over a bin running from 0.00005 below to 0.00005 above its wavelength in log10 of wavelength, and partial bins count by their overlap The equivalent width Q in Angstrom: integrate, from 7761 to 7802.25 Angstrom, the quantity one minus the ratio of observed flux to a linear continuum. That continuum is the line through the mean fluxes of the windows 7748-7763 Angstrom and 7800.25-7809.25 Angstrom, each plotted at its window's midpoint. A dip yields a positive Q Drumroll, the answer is 0.2 Angstrom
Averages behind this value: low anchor 20.3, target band 20.3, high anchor 20.5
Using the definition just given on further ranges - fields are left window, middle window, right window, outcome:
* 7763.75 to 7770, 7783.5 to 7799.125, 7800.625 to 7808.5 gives 0.2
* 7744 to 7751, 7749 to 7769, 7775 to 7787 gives -0.5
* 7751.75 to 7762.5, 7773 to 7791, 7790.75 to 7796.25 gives 0.2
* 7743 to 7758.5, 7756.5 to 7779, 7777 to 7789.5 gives -0.3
